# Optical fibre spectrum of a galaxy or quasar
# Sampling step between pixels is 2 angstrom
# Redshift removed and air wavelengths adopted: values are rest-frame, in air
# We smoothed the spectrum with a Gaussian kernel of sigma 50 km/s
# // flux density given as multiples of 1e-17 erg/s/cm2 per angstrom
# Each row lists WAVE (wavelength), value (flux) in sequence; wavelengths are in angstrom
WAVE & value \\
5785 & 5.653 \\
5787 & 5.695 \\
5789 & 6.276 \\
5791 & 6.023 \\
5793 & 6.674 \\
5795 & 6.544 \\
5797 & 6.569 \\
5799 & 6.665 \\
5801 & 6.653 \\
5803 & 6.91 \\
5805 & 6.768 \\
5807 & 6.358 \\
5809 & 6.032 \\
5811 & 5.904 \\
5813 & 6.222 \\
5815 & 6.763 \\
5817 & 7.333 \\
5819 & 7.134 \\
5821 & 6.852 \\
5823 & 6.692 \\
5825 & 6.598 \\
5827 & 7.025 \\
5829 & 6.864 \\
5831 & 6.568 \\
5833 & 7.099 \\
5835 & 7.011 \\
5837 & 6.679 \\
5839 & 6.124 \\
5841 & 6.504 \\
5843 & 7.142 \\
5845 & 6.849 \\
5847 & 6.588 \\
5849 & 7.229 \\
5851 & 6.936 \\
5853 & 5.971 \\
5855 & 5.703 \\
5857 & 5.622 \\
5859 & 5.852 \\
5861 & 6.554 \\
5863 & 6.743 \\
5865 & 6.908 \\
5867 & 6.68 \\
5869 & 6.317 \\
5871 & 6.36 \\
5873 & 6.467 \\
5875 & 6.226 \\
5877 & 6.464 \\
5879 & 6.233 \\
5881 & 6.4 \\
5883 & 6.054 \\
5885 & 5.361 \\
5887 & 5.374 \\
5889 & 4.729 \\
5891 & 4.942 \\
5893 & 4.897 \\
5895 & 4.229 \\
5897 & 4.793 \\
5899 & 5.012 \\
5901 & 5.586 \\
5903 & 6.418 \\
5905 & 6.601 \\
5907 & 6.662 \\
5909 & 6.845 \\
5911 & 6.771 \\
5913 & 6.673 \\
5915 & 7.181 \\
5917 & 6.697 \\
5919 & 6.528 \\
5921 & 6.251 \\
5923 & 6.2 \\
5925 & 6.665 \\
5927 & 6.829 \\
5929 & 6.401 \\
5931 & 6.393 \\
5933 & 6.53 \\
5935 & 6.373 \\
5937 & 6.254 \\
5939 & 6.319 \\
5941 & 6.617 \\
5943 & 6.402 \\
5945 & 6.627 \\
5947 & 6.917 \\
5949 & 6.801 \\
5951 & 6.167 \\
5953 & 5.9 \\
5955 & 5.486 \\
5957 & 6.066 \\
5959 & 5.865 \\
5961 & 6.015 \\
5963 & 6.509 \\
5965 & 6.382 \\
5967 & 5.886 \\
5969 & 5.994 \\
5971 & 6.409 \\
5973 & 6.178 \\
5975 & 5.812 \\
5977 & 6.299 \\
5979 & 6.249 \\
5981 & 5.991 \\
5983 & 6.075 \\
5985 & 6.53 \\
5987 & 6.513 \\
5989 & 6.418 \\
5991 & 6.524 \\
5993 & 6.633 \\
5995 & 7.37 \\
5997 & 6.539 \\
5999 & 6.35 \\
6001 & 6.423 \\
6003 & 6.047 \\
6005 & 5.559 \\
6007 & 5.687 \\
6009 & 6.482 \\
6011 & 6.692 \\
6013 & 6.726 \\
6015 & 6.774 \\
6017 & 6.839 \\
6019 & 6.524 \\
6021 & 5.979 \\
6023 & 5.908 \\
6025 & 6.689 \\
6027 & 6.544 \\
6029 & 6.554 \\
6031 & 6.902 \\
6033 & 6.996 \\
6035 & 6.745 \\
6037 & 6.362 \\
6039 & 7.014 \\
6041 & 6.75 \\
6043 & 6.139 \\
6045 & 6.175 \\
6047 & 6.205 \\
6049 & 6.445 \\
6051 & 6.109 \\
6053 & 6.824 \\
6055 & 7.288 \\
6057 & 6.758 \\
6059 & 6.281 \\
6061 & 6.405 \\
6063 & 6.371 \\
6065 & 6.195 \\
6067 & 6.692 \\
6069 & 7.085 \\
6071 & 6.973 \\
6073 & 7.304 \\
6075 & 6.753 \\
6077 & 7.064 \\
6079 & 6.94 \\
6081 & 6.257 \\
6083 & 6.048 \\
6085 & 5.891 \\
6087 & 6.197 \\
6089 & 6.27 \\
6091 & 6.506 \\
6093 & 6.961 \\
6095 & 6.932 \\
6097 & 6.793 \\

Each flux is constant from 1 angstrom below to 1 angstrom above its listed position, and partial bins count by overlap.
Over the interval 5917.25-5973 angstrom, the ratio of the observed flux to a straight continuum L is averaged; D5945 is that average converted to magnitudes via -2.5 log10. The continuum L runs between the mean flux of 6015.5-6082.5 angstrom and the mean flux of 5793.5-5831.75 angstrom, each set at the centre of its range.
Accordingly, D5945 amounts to 0.050 mag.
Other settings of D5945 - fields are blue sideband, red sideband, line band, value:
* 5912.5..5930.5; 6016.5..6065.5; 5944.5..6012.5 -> 0.05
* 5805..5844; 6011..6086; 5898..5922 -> 0.03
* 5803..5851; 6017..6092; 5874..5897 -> 0.21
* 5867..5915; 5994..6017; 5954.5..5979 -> 0.03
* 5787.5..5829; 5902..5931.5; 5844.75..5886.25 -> 0.04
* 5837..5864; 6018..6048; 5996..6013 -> 0.04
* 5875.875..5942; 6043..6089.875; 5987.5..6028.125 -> -0.01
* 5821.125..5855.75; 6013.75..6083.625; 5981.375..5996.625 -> 0.01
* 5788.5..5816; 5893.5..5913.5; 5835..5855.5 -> -0.07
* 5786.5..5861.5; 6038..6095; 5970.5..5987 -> 0.06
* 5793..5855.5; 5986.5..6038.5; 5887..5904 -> 0.28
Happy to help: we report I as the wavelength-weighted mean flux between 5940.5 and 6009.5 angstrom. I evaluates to 6.27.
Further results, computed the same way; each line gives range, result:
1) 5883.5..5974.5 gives 6.13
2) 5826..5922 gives 6.27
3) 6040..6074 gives 6.59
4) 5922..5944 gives 6.45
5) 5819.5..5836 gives 6.85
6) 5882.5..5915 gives 5.72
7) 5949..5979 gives 6.1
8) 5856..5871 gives 6.38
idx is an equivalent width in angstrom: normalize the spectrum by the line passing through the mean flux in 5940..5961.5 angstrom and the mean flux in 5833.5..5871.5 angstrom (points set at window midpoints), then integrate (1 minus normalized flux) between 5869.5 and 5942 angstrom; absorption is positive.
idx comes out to 2.95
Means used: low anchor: 6.52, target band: 6.12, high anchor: 6.27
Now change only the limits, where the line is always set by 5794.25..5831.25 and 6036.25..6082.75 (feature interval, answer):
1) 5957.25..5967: 0.7 angstrom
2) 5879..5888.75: 1.3 angstrom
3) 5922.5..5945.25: 0.6 angstrom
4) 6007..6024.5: 0.5 angstrom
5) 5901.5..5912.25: 0.1 angstrom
